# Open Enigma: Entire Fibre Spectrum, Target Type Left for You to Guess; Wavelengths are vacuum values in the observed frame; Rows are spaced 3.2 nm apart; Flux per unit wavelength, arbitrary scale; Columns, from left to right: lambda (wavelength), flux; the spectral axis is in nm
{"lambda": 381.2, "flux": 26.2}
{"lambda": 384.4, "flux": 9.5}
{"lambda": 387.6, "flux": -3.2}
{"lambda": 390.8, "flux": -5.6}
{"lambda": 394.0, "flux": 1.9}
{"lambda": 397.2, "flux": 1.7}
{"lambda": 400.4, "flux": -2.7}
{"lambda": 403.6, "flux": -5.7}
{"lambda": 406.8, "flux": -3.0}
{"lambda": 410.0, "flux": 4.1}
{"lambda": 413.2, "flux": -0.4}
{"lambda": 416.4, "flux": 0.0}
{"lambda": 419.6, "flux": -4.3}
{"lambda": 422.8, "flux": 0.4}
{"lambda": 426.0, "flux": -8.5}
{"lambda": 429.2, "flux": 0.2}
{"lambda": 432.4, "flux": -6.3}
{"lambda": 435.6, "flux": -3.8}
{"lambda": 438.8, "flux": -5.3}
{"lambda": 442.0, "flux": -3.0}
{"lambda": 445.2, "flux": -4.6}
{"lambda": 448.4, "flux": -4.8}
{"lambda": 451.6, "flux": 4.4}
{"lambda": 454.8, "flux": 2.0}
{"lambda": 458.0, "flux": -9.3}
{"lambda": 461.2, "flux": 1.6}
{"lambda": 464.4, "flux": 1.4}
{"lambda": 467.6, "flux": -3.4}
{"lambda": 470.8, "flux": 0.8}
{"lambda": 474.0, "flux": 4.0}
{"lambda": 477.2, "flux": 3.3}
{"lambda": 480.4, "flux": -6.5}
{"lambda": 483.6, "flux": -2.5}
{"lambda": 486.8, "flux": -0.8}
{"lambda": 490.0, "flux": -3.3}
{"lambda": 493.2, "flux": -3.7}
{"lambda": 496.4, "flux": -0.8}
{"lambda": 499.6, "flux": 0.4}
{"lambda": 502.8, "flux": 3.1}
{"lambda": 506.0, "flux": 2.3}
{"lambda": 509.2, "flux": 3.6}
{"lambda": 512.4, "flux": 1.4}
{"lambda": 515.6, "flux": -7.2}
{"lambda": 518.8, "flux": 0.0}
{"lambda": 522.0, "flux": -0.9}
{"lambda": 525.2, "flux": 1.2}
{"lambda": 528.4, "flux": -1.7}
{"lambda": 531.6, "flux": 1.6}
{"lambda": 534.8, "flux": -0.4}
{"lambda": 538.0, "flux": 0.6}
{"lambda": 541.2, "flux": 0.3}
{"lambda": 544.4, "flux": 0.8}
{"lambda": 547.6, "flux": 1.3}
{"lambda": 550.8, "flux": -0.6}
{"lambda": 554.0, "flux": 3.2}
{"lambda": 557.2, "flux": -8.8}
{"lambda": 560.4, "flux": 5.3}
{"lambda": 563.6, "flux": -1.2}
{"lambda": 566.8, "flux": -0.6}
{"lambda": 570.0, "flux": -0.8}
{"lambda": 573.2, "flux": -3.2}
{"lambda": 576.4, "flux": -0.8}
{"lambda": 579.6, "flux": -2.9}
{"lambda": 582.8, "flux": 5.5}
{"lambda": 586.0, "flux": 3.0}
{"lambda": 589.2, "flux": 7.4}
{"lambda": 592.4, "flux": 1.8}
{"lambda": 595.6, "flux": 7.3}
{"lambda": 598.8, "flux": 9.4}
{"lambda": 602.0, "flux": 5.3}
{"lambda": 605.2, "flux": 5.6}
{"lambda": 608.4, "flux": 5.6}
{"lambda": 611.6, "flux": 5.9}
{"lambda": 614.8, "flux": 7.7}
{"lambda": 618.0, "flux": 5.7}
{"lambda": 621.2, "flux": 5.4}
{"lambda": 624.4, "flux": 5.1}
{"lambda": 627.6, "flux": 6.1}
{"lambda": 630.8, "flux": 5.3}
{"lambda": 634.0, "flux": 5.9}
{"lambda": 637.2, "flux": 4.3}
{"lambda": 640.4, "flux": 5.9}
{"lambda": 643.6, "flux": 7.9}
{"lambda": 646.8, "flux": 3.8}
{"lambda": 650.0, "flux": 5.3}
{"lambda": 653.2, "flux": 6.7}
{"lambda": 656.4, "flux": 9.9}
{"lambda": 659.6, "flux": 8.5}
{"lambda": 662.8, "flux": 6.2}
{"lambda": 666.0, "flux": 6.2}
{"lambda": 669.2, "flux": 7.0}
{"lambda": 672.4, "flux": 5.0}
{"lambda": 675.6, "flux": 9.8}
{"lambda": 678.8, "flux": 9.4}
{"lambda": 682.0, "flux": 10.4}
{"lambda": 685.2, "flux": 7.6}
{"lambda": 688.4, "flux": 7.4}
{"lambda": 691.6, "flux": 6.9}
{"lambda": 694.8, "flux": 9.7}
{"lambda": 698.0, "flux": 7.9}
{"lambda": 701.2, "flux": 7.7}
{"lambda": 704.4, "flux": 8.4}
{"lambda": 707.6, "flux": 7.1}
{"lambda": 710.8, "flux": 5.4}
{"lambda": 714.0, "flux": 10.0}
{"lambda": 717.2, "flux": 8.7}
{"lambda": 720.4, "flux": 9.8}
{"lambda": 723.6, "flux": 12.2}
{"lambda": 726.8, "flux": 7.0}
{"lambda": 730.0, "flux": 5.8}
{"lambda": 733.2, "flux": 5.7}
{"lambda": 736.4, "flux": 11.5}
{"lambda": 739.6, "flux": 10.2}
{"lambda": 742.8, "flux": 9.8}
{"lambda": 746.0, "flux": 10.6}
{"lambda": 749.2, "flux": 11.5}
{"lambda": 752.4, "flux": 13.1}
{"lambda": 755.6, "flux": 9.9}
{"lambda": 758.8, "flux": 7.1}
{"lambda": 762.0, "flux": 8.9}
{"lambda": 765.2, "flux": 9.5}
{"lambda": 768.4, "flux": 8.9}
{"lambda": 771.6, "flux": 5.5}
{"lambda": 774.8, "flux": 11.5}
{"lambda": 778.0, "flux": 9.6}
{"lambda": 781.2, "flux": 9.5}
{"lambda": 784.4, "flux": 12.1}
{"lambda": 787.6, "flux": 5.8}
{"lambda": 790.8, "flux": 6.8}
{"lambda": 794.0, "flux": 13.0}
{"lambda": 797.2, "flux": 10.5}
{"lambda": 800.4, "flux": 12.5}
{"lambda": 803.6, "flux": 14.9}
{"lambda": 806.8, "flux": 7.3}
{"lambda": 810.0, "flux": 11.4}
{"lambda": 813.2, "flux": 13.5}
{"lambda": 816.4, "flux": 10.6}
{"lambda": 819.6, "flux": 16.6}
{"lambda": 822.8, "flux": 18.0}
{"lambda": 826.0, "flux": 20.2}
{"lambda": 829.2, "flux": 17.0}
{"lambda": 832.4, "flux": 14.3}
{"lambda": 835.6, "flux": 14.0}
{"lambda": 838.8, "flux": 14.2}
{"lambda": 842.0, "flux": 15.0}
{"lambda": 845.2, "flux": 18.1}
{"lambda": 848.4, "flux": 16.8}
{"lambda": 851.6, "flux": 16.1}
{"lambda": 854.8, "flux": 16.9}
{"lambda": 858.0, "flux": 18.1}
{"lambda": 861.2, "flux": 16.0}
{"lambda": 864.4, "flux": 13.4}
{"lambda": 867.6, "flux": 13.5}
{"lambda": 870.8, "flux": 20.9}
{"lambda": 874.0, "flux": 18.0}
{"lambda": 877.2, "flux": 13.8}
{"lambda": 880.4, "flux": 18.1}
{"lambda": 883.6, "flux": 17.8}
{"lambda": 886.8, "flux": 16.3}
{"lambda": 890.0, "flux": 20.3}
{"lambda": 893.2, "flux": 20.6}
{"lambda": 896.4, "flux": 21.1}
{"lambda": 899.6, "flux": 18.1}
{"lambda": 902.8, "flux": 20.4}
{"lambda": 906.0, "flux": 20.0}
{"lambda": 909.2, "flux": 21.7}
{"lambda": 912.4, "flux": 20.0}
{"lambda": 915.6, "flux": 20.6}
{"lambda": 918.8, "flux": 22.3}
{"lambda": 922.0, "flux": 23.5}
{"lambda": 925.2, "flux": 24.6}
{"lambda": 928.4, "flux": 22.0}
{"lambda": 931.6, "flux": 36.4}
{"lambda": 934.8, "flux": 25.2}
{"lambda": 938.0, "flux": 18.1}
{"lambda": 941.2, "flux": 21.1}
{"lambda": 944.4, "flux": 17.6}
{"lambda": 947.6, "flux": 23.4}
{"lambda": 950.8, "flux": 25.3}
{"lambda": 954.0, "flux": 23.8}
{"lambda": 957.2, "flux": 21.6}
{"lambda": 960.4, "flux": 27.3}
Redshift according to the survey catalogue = 1.054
